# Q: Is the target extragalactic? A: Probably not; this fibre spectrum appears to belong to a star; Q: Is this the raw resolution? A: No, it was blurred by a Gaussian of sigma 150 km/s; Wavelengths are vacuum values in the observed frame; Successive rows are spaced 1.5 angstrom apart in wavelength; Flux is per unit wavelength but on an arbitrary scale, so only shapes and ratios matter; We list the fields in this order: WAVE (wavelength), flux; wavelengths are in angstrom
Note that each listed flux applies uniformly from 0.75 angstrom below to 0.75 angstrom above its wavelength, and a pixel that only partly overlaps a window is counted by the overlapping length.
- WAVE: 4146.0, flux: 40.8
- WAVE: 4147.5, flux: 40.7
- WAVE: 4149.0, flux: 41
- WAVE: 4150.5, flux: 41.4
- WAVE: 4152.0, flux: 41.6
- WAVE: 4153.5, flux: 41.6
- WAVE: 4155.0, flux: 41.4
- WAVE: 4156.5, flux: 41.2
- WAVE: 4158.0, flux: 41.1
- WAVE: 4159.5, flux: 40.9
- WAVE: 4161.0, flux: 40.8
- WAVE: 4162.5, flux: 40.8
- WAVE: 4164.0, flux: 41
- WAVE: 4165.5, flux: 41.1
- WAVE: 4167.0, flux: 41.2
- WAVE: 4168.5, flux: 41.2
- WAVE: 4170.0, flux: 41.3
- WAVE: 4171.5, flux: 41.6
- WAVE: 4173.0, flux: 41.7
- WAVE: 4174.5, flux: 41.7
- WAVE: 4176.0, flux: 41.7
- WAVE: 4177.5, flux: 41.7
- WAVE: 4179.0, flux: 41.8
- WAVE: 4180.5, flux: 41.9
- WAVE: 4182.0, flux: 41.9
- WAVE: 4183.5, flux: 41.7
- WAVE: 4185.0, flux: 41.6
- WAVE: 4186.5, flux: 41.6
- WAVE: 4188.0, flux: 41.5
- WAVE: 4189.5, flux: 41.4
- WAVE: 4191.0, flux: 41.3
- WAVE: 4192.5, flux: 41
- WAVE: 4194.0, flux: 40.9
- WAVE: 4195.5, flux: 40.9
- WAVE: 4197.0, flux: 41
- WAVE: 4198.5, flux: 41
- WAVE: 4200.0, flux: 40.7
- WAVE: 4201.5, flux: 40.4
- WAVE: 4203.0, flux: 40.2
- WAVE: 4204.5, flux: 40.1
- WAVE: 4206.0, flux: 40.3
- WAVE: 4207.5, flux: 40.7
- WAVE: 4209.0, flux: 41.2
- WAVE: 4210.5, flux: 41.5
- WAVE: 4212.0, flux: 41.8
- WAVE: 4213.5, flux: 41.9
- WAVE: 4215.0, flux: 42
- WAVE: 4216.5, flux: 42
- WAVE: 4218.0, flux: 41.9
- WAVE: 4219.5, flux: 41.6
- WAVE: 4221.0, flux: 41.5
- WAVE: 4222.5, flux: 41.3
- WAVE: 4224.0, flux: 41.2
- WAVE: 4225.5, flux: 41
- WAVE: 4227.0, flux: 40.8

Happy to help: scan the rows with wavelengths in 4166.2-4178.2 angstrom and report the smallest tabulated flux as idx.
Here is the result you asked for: 41.2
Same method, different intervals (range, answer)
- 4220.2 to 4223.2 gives 41.3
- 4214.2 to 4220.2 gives 41.6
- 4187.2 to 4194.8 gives 40.9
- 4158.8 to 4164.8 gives 40.8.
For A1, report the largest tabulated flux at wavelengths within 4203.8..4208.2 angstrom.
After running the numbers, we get 40.7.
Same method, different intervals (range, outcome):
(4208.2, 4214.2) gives 41.9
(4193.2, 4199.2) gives 41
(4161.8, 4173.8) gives 41.7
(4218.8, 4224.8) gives 41.6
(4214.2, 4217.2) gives 42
